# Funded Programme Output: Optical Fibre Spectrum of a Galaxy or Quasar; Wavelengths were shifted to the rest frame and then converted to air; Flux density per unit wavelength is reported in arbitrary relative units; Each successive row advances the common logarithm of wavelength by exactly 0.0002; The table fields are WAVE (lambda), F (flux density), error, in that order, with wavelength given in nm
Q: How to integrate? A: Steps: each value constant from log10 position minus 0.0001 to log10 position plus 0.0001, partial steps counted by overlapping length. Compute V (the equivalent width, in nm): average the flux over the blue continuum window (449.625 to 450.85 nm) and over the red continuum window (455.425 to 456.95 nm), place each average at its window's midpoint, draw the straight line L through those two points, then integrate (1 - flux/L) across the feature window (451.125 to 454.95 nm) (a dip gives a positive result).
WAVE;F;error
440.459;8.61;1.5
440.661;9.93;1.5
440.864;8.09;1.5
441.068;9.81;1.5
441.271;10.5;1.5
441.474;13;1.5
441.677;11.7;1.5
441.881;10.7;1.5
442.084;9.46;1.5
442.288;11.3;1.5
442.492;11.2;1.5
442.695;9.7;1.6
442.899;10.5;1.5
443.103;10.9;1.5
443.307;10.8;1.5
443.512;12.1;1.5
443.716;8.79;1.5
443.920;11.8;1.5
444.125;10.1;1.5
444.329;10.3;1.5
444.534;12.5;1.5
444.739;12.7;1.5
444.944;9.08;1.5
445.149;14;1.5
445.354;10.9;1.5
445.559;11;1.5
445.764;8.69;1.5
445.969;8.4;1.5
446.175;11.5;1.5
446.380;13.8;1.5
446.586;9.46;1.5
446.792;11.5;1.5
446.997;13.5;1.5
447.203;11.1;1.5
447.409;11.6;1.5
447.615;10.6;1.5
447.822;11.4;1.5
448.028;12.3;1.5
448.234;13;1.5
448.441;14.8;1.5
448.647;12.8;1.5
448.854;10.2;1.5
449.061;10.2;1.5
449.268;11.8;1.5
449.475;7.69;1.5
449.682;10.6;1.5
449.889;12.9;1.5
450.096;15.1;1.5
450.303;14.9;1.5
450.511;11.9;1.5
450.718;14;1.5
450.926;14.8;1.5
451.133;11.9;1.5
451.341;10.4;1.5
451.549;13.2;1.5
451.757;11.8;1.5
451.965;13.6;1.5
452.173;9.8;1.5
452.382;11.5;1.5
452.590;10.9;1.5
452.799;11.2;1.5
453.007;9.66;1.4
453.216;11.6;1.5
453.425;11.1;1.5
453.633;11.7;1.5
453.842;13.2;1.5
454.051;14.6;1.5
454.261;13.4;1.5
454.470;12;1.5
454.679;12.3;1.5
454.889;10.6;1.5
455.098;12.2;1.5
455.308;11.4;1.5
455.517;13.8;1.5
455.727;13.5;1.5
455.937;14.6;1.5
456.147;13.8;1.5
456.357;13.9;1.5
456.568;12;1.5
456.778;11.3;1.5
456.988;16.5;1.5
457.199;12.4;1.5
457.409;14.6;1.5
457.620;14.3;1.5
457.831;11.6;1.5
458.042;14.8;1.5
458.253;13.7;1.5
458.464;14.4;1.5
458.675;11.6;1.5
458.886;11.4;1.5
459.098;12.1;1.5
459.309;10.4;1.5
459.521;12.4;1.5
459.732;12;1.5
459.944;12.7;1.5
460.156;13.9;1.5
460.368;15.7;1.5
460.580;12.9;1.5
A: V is 0.45 nm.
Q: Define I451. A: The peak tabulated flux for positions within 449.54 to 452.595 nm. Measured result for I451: 15.1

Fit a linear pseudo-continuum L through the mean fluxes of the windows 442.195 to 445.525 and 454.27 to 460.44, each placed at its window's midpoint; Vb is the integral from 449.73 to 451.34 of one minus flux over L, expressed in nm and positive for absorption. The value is -0.18 nm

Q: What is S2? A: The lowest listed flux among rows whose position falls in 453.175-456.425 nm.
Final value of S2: 10.6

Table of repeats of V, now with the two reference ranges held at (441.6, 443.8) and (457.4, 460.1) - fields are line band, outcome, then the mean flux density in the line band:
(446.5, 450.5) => -0.17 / 11.9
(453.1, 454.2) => -0.03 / 12.4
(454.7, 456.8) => -0.07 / 12.7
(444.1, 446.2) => 0.02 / 10.8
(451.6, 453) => 0.06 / 11.4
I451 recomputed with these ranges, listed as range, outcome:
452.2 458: 16.5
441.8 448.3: 14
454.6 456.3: 14.6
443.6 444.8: 12.7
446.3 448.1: 13.8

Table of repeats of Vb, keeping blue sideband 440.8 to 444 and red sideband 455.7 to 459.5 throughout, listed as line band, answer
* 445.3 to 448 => 0.07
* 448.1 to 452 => -0.15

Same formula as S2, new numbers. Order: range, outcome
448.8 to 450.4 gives 7.69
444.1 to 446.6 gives 8.4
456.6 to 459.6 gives 10.4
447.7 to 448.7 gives 11.4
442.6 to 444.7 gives 8.79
